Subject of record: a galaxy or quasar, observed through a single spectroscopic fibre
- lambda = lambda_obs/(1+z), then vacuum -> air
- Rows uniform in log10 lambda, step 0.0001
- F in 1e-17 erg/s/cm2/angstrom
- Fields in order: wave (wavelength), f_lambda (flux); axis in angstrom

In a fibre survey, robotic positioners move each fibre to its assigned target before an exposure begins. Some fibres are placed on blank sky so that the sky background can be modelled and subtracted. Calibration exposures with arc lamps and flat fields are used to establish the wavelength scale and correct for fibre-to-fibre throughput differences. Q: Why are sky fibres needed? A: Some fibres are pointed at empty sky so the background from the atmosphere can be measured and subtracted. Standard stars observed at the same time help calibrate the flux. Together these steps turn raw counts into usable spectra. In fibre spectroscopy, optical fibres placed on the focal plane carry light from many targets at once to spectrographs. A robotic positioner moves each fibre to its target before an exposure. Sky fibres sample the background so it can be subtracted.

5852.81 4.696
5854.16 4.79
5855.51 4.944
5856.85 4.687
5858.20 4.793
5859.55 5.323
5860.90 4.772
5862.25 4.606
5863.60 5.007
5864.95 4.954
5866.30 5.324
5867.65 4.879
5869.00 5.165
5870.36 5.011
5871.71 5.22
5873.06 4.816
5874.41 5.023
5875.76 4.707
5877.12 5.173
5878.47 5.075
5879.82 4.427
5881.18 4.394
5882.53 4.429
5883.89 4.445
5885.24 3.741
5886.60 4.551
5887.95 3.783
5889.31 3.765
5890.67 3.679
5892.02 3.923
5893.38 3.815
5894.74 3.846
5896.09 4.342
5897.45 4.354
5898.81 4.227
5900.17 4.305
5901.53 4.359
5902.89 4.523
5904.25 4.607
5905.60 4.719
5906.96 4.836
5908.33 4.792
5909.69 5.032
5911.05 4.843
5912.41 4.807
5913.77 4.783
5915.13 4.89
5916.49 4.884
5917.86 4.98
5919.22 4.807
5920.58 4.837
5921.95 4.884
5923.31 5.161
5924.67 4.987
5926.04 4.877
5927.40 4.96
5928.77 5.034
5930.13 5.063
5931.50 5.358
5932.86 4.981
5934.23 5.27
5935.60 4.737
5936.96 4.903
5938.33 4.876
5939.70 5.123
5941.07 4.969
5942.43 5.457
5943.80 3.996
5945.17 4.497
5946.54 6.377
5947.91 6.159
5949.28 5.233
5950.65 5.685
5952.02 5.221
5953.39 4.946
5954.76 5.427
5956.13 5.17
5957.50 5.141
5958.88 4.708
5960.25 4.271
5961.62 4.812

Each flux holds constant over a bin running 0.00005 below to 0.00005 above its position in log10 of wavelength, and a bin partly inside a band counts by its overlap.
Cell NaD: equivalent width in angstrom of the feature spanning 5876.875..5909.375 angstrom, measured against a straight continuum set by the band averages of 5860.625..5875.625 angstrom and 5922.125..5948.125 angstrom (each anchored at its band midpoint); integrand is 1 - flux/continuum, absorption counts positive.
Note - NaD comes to 4.4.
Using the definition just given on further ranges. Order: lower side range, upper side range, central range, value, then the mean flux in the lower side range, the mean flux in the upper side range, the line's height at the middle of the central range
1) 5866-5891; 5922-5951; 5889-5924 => 2.26 angstrom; 4.61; 5.12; 4.86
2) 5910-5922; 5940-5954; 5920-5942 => 0.19 angstrom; 4.86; 5.25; 5.05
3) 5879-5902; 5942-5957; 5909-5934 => -1.15 angstrom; 4.14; 5.28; 4.74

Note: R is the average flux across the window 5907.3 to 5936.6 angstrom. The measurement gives 4.95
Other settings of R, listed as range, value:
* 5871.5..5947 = 4.69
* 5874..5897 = 4.29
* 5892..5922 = 4.59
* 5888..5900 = 3.99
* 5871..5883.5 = 4.8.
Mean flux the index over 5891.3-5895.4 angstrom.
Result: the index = 3.86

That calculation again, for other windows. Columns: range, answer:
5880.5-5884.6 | 4.42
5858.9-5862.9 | 4.9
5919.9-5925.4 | 4.96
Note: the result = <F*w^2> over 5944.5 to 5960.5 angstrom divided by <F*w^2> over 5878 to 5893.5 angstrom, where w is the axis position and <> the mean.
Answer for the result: 1.3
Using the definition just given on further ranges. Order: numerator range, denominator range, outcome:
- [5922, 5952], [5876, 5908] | 1.20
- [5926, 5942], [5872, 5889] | 1.13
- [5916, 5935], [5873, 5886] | 1.10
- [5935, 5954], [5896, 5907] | 1.17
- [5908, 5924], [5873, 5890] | 1.11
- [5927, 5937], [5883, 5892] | 1.28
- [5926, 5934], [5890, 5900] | 1.27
